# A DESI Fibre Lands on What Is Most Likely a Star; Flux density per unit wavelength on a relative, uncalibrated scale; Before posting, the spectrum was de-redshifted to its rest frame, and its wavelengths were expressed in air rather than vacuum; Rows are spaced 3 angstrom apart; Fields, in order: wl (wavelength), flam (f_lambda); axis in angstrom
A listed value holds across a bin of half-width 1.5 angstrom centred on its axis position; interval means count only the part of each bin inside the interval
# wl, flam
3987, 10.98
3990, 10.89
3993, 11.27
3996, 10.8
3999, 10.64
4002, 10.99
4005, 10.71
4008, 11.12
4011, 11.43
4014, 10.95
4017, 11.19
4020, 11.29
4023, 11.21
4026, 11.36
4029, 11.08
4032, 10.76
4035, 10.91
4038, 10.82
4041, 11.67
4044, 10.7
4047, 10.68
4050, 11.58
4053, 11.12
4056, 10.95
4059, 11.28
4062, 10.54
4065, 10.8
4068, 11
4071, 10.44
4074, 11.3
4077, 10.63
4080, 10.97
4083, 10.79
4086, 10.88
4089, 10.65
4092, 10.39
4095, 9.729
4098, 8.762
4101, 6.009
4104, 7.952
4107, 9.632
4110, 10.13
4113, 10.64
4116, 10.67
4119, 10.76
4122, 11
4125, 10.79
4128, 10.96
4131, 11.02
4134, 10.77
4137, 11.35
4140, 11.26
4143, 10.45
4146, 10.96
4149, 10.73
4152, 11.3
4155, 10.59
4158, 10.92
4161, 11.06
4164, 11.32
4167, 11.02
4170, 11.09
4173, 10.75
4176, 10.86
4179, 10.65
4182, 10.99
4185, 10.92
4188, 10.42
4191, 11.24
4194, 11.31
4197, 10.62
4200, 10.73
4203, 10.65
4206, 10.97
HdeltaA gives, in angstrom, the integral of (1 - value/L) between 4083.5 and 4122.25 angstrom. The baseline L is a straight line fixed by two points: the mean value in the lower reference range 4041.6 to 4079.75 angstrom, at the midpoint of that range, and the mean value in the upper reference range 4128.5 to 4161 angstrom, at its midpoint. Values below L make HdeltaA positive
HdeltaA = 4.14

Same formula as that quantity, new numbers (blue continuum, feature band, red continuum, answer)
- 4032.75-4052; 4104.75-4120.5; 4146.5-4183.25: 1.1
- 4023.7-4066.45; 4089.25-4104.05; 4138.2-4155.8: 2.9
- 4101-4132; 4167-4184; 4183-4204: -0.3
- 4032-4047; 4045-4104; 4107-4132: 2.5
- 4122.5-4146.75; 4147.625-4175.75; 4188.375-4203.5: -0.1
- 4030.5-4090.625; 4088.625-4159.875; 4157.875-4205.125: 4.0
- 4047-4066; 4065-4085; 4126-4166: 0.3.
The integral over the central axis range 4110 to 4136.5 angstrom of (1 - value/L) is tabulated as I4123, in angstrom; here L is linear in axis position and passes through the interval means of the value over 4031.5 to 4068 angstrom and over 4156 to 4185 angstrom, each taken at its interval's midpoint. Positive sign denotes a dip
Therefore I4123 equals 0.4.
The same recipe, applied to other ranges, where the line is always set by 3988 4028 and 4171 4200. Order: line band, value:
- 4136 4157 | -0.07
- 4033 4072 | 0.17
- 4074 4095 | 0.55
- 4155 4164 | -0.07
